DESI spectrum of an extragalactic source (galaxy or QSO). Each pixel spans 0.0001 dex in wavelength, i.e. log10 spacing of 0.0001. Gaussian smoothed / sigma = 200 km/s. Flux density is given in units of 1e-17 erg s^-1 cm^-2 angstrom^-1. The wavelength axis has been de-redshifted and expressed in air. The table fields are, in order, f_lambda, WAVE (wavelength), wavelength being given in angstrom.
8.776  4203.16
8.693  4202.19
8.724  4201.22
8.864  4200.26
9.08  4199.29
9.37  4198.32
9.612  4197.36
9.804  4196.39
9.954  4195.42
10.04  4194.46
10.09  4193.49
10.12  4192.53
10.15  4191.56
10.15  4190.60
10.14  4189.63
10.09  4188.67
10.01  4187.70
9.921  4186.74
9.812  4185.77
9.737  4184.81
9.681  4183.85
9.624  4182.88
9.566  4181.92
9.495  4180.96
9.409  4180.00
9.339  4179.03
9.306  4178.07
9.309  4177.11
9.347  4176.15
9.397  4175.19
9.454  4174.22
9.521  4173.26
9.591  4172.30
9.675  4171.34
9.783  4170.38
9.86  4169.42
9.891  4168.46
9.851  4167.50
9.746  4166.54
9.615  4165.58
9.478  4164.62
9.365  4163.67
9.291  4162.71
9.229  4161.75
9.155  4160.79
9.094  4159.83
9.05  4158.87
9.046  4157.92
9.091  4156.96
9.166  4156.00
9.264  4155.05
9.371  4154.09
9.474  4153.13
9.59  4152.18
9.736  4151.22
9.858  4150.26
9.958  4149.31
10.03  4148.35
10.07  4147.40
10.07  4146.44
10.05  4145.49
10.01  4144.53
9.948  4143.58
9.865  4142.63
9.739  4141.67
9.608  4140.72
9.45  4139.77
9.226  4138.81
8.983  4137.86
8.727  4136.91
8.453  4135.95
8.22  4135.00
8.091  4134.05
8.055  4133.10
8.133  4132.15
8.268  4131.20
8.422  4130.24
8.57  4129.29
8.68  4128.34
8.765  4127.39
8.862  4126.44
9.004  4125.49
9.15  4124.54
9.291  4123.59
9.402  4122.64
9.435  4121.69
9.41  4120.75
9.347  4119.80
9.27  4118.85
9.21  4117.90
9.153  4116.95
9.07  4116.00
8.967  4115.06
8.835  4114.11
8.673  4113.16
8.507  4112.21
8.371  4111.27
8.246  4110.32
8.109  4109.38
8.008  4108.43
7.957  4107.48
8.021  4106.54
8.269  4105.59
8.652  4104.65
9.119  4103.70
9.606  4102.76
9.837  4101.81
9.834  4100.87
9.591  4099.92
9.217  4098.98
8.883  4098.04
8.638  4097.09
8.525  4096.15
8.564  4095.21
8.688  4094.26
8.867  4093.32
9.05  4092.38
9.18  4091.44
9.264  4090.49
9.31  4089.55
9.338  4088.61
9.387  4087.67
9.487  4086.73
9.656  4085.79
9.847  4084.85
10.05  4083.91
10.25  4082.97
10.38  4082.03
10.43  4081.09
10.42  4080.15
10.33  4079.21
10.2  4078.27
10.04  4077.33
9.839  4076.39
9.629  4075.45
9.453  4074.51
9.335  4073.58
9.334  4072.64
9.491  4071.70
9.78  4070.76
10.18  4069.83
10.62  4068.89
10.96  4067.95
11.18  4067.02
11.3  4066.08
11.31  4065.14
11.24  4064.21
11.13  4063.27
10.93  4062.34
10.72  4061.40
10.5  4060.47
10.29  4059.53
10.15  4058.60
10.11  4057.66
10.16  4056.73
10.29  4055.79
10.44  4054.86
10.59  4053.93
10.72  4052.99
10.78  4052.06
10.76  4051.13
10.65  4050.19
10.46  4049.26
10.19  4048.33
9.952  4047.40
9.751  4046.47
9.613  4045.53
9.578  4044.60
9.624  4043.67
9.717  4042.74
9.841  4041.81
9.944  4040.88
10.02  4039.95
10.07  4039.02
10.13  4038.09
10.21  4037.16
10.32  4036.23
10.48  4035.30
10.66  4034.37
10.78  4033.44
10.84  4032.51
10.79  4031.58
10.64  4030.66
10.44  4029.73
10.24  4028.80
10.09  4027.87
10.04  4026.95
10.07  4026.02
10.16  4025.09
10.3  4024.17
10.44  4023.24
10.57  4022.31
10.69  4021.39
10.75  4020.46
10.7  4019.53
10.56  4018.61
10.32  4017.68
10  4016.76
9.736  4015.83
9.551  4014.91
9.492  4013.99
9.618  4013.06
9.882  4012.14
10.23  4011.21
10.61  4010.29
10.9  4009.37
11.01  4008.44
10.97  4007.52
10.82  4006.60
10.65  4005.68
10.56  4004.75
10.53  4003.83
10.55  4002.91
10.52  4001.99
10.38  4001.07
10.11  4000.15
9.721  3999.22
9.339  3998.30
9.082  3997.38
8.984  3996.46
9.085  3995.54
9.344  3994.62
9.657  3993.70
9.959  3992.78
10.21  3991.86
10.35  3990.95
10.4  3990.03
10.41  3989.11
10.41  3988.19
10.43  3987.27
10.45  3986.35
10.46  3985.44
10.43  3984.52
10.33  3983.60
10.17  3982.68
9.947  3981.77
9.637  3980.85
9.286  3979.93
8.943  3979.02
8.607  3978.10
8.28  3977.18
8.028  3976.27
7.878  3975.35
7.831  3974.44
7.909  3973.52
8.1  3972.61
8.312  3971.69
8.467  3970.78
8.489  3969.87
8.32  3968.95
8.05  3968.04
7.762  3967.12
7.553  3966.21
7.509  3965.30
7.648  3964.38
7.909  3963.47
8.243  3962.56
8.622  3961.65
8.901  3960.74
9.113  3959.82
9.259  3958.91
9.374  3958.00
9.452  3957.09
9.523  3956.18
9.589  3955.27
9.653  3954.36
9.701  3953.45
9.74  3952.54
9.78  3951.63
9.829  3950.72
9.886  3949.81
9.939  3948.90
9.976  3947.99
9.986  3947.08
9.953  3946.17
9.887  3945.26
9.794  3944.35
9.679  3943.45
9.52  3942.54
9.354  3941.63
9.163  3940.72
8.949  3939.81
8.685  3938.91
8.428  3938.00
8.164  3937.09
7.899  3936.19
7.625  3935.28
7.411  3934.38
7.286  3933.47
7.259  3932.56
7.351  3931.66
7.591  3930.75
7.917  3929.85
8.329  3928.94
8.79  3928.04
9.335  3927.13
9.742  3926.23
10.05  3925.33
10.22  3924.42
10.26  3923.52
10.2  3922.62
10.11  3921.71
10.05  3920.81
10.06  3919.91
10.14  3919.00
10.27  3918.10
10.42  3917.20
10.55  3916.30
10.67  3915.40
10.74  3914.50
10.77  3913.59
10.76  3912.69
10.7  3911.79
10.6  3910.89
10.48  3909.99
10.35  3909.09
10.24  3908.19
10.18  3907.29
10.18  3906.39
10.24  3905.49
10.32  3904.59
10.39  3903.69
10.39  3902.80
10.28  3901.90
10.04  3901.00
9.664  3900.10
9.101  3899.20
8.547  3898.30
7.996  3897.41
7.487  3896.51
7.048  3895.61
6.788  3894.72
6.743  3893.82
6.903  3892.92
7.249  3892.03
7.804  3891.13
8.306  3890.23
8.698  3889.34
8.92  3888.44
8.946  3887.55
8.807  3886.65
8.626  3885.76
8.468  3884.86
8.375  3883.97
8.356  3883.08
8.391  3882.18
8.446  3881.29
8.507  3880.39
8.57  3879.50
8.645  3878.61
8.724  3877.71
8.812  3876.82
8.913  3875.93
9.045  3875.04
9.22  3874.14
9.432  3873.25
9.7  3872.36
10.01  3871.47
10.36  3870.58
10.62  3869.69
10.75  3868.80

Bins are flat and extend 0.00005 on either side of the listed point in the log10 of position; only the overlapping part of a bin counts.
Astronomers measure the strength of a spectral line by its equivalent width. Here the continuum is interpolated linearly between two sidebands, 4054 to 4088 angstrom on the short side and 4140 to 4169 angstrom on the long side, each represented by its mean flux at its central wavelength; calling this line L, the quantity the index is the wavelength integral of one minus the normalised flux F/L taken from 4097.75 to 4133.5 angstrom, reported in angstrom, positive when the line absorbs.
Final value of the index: 3.8 angstrom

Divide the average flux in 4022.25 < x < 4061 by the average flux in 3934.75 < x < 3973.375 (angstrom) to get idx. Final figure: 1.1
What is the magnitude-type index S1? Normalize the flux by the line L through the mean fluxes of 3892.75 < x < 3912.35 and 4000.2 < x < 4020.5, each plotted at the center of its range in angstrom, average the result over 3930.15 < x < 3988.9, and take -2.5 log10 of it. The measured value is 0.110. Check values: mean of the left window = 9.35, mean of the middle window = 8.94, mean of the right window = 10.4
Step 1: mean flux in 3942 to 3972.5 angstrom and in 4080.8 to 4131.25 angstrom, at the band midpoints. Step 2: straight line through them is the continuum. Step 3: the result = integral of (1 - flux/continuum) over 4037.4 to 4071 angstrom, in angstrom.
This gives -4.9 angstrom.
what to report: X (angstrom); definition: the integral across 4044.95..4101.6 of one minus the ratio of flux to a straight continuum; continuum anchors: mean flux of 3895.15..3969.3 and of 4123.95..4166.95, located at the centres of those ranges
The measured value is -4.49 angstrom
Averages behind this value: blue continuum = 9.3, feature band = 9.98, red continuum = 9.22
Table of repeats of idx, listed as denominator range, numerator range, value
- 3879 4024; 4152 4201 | 1.02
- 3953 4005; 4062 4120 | 1.02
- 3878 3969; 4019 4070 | 1.15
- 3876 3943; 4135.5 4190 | 1.05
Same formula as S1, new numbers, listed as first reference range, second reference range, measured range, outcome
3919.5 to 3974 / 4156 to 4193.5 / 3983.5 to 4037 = -0.13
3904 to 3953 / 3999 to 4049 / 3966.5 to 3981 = 0.19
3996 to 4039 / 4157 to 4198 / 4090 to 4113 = 0.13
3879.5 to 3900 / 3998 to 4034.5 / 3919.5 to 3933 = -0.05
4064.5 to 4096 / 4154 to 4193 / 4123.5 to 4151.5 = 0.06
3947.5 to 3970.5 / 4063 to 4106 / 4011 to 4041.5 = -0.10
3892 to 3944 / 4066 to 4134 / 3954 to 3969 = 0.08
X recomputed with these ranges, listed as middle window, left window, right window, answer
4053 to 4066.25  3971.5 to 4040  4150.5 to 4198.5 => -1.05 angstrom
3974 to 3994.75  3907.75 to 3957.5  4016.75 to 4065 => 0.59 angstrom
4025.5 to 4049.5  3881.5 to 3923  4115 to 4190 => -2.08 angstrom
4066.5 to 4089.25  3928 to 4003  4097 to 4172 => -2.11 angstrom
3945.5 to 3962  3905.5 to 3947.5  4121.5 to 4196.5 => -0.18 angstrom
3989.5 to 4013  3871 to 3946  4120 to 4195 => -2.31 angstrom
